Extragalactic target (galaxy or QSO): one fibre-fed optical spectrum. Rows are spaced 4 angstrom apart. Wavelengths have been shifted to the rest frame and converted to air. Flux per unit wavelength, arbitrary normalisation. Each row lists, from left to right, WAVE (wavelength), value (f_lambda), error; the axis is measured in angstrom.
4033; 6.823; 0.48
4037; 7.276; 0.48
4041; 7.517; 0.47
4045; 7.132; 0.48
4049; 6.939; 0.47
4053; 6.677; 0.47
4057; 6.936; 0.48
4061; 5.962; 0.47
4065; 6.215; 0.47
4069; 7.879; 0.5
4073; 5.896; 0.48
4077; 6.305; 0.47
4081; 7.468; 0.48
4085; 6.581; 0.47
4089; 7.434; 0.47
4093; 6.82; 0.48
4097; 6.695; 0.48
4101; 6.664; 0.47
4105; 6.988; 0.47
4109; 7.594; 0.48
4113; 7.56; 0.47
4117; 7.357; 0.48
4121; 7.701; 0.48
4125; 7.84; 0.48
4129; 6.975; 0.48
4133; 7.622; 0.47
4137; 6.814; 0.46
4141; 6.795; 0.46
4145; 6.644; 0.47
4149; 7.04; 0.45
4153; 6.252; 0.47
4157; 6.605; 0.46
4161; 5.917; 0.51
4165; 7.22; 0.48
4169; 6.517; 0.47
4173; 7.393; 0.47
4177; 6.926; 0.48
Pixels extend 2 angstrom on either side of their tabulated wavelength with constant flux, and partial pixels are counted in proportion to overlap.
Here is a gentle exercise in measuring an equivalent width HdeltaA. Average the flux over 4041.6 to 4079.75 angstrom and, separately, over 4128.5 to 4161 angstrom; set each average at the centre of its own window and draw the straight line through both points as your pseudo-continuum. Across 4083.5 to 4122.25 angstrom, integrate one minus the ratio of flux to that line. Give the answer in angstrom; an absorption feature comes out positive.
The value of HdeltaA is -2.2 angstrom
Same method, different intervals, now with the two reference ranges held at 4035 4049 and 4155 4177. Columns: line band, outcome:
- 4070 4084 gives 0.9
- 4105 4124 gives -1.5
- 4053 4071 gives 1.1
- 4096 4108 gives 0.3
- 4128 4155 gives -0.1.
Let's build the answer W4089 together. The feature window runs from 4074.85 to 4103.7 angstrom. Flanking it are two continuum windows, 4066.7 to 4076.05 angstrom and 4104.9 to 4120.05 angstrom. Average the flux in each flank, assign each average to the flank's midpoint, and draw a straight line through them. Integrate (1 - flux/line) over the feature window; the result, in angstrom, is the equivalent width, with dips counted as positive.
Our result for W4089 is 0.9 angstrom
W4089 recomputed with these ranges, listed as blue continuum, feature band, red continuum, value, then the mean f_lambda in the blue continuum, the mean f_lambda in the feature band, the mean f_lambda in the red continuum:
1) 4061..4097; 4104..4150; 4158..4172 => -3.9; 6.77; 7.25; 6.62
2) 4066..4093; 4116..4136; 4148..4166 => -2.3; 6.89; 7.47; 6.55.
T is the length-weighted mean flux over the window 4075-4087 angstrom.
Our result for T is 6.78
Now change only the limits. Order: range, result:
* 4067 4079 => 6.69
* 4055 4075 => 6.58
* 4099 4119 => 7.23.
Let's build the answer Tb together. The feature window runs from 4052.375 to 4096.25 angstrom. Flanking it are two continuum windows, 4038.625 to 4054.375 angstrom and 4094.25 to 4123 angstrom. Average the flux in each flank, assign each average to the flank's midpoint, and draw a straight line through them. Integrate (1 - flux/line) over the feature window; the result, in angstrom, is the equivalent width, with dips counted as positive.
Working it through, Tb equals 2.5 angstrom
